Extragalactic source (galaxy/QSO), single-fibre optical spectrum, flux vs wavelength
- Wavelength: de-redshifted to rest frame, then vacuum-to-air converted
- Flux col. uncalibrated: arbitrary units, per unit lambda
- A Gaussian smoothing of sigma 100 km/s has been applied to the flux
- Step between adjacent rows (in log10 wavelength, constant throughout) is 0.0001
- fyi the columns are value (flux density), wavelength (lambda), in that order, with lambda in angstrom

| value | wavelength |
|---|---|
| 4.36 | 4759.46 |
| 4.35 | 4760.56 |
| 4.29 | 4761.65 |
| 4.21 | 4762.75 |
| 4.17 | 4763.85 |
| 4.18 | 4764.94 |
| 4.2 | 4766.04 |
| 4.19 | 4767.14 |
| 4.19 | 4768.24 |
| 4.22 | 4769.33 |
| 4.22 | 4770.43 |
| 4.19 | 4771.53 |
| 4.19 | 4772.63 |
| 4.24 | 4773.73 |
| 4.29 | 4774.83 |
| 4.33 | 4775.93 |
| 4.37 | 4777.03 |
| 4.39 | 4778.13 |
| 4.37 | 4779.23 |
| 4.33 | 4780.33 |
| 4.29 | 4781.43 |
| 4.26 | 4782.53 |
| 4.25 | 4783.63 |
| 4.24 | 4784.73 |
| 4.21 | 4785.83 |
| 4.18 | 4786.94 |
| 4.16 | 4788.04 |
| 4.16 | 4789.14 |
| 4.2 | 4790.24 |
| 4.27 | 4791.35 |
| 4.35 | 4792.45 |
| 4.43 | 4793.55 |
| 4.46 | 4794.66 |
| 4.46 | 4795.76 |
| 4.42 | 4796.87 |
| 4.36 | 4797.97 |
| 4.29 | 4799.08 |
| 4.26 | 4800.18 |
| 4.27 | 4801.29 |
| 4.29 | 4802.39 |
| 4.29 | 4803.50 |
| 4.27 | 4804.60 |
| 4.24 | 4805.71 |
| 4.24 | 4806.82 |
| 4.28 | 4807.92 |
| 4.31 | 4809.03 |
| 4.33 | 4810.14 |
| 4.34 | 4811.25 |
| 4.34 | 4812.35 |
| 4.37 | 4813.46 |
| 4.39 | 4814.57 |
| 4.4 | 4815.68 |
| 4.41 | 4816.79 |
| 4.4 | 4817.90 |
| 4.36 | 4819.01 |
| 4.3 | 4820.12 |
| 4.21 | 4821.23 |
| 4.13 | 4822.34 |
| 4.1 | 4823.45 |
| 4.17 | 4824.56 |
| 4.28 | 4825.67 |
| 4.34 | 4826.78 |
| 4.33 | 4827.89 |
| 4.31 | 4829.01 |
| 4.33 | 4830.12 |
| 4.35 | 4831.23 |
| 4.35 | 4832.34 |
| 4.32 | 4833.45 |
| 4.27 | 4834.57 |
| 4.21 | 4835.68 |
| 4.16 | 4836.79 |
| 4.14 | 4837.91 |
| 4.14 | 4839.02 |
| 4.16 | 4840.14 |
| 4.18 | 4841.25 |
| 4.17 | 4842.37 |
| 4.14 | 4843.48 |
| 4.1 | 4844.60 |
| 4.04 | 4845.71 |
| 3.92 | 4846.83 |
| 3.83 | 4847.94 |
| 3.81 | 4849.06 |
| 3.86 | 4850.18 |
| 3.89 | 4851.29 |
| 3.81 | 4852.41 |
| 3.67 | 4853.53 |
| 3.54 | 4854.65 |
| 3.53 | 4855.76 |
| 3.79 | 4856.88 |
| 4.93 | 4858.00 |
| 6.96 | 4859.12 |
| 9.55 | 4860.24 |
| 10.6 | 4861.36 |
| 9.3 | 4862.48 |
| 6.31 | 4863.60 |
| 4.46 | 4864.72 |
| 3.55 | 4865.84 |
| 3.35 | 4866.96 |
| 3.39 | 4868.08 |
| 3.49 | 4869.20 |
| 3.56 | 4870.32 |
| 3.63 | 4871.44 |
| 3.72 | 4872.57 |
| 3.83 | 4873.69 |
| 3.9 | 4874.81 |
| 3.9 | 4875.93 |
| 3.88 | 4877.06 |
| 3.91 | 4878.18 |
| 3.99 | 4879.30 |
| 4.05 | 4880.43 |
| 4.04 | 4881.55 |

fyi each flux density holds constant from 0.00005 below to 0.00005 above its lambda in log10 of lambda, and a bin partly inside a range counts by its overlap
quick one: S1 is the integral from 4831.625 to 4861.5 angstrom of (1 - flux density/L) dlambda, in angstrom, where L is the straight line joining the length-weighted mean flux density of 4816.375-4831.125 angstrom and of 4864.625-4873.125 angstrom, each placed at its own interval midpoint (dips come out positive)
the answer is -4.6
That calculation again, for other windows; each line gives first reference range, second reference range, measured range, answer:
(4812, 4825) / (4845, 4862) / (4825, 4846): 1.7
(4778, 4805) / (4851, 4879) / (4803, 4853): 3.4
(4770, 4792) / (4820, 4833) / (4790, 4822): -0.5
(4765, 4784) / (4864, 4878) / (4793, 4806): -0.6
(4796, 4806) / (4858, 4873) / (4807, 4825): 1.1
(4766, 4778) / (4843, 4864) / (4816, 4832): 1.7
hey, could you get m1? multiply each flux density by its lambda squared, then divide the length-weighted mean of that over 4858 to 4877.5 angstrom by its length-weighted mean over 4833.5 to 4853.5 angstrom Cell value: 1.28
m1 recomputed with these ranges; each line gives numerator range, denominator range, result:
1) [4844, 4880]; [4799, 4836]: 1.08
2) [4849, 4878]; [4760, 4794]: 1.15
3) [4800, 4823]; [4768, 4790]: 1.03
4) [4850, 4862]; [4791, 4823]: 1.26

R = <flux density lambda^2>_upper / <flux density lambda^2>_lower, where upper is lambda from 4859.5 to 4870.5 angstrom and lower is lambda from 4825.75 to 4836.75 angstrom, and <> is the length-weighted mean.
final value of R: 1.4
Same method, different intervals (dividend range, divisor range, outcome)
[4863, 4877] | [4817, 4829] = 0.94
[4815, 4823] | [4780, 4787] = 1.03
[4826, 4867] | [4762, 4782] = 1.14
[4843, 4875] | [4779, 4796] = 1.12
